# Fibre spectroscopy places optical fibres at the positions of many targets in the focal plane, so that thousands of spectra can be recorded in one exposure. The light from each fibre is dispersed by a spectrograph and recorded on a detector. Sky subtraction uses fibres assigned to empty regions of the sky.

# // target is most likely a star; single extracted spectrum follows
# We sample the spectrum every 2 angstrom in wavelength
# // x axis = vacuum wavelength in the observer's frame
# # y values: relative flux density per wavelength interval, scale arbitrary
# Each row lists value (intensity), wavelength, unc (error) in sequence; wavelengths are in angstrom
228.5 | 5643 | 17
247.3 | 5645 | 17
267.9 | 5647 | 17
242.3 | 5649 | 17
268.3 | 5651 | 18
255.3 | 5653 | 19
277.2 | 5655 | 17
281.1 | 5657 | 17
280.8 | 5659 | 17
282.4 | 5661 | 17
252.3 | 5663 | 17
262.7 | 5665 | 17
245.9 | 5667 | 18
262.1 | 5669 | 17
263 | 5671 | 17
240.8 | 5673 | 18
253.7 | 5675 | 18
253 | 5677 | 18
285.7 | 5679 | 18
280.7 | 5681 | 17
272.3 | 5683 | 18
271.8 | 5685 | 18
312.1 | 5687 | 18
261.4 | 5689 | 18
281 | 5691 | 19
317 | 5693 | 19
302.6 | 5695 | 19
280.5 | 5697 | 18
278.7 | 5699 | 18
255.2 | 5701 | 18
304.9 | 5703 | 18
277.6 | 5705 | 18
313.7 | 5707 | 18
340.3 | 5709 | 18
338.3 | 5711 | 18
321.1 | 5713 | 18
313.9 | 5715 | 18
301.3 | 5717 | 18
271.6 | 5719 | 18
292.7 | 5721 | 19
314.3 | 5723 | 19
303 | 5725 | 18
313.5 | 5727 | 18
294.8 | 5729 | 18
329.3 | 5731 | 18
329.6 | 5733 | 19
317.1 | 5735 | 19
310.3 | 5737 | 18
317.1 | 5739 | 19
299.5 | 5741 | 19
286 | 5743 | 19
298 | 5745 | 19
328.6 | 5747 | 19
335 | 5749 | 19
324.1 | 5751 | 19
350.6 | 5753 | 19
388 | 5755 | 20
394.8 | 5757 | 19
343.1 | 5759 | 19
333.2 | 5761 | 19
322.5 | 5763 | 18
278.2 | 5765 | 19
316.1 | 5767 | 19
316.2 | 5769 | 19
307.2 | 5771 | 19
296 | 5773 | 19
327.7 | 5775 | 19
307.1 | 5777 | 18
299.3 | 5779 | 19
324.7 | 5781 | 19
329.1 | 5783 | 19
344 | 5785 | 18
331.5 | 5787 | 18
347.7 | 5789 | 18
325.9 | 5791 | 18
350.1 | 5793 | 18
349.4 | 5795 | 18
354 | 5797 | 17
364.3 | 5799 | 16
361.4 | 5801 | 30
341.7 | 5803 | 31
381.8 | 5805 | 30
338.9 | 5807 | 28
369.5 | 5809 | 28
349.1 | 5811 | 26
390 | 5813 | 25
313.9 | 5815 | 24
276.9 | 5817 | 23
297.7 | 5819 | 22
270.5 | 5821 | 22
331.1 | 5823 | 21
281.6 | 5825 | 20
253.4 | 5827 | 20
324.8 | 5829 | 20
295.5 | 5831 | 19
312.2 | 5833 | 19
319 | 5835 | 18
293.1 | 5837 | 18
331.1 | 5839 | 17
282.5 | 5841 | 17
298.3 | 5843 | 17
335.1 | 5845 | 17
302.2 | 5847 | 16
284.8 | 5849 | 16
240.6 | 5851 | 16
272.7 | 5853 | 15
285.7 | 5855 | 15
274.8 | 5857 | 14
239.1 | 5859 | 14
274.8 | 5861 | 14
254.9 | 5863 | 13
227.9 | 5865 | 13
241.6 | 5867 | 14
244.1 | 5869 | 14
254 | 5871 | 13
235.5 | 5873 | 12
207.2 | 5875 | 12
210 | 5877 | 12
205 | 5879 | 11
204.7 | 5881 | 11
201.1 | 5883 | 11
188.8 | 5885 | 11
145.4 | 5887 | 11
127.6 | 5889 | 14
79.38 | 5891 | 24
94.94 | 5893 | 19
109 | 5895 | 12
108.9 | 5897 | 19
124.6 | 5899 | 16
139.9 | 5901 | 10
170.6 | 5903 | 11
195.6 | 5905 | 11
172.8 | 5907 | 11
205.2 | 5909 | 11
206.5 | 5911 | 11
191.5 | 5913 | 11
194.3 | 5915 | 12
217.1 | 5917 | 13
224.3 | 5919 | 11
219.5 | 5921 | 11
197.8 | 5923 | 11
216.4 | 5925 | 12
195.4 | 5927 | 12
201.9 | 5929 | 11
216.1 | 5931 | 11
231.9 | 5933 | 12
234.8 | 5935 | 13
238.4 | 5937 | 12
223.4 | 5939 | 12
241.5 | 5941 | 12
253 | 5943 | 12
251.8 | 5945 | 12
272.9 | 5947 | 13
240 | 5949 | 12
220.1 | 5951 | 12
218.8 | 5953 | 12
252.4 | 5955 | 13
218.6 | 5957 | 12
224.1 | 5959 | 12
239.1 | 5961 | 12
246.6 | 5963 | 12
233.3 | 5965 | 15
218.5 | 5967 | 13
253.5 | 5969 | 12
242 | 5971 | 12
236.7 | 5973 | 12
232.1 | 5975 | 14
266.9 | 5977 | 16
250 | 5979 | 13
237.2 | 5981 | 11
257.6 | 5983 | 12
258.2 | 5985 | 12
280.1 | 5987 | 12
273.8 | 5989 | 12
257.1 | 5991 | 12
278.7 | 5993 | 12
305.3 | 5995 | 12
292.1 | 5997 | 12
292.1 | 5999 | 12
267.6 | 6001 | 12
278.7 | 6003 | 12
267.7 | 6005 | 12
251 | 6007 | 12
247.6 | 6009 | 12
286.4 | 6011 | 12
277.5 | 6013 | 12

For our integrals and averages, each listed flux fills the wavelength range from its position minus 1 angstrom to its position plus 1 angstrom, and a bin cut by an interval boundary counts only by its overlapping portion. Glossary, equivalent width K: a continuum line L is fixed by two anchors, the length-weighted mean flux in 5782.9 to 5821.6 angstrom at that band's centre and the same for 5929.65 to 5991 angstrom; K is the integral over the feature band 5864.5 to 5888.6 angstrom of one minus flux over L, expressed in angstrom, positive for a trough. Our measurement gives 6.8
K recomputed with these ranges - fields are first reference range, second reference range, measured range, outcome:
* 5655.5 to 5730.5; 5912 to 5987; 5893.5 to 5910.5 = 6.2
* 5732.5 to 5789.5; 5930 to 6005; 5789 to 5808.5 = -2.6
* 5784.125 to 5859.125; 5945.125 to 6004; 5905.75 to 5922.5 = 4.5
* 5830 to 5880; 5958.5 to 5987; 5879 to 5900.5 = 9.9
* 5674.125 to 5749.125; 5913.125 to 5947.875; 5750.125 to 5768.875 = -3.7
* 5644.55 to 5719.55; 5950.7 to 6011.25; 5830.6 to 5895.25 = 6.2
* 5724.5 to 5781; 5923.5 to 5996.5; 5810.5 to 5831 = -0.9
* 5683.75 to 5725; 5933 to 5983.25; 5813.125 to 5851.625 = -4.5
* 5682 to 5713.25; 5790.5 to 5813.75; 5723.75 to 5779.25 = 1.0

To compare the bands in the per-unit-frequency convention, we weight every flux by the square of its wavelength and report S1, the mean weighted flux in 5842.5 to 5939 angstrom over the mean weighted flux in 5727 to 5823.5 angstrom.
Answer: 0.67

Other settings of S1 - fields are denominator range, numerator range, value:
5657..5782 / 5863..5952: 0.71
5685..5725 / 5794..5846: 1.13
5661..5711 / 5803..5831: 1.20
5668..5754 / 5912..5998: 0.87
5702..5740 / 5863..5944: 0.67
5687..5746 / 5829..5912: 0.78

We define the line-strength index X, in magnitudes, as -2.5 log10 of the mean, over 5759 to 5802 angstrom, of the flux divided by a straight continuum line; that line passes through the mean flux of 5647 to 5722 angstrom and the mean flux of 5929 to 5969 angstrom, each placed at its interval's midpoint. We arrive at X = -0.24 mag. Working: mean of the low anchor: 281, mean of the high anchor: 235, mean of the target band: 328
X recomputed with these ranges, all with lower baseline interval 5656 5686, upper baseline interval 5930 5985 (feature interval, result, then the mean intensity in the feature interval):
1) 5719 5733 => -0.18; 307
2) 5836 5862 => -0.15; 286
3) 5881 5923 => 0.41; 168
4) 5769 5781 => -0.21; 310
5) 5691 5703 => -0.10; 288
